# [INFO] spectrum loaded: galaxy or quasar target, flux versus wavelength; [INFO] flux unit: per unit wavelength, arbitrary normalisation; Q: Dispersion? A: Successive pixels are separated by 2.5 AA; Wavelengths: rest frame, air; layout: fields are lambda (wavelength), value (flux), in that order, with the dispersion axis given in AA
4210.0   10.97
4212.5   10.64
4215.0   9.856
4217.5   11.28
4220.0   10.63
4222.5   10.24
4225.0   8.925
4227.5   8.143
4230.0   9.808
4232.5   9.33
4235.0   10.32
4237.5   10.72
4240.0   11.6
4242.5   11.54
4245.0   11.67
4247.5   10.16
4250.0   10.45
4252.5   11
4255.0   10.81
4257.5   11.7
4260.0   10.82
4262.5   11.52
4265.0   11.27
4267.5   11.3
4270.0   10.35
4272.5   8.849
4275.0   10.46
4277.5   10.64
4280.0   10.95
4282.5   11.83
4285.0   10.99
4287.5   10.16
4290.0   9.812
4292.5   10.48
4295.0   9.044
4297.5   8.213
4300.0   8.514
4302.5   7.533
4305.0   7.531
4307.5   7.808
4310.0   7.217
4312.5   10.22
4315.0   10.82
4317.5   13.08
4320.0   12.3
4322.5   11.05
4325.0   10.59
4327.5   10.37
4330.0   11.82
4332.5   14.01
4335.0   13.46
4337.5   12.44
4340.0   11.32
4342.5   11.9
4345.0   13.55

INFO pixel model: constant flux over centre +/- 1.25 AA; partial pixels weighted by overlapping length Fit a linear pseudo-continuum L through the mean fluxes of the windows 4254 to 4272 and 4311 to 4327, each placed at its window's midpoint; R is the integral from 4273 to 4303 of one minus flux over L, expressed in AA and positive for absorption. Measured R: 3.2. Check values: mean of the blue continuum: 11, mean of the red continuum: 11.2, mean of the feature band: 9.92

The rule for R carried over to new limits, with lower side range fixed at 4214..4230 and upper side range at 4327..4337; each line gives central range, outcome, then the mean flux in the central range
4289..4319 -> 6.75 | 9.21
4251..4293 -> 1.15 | 10.8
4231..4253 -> -0.84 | 10.7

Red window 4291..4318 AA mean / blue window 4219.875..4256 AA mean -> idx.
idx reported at 0.87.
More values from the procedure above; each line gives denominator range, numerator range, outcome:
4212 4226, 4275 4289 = 1.06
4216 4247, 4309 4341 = 1.11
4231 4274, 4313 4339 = 1.11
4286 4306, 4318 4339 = 1.34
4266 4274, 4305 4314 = 0.82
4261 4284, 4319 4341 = 1.10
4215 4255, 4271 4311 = 0.90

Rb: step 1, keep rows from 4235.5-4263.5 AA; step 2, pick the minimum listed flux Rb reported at 10.16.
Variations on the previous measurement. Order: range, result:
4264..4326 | 7.217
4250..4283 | 8.849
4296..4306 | 7.531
